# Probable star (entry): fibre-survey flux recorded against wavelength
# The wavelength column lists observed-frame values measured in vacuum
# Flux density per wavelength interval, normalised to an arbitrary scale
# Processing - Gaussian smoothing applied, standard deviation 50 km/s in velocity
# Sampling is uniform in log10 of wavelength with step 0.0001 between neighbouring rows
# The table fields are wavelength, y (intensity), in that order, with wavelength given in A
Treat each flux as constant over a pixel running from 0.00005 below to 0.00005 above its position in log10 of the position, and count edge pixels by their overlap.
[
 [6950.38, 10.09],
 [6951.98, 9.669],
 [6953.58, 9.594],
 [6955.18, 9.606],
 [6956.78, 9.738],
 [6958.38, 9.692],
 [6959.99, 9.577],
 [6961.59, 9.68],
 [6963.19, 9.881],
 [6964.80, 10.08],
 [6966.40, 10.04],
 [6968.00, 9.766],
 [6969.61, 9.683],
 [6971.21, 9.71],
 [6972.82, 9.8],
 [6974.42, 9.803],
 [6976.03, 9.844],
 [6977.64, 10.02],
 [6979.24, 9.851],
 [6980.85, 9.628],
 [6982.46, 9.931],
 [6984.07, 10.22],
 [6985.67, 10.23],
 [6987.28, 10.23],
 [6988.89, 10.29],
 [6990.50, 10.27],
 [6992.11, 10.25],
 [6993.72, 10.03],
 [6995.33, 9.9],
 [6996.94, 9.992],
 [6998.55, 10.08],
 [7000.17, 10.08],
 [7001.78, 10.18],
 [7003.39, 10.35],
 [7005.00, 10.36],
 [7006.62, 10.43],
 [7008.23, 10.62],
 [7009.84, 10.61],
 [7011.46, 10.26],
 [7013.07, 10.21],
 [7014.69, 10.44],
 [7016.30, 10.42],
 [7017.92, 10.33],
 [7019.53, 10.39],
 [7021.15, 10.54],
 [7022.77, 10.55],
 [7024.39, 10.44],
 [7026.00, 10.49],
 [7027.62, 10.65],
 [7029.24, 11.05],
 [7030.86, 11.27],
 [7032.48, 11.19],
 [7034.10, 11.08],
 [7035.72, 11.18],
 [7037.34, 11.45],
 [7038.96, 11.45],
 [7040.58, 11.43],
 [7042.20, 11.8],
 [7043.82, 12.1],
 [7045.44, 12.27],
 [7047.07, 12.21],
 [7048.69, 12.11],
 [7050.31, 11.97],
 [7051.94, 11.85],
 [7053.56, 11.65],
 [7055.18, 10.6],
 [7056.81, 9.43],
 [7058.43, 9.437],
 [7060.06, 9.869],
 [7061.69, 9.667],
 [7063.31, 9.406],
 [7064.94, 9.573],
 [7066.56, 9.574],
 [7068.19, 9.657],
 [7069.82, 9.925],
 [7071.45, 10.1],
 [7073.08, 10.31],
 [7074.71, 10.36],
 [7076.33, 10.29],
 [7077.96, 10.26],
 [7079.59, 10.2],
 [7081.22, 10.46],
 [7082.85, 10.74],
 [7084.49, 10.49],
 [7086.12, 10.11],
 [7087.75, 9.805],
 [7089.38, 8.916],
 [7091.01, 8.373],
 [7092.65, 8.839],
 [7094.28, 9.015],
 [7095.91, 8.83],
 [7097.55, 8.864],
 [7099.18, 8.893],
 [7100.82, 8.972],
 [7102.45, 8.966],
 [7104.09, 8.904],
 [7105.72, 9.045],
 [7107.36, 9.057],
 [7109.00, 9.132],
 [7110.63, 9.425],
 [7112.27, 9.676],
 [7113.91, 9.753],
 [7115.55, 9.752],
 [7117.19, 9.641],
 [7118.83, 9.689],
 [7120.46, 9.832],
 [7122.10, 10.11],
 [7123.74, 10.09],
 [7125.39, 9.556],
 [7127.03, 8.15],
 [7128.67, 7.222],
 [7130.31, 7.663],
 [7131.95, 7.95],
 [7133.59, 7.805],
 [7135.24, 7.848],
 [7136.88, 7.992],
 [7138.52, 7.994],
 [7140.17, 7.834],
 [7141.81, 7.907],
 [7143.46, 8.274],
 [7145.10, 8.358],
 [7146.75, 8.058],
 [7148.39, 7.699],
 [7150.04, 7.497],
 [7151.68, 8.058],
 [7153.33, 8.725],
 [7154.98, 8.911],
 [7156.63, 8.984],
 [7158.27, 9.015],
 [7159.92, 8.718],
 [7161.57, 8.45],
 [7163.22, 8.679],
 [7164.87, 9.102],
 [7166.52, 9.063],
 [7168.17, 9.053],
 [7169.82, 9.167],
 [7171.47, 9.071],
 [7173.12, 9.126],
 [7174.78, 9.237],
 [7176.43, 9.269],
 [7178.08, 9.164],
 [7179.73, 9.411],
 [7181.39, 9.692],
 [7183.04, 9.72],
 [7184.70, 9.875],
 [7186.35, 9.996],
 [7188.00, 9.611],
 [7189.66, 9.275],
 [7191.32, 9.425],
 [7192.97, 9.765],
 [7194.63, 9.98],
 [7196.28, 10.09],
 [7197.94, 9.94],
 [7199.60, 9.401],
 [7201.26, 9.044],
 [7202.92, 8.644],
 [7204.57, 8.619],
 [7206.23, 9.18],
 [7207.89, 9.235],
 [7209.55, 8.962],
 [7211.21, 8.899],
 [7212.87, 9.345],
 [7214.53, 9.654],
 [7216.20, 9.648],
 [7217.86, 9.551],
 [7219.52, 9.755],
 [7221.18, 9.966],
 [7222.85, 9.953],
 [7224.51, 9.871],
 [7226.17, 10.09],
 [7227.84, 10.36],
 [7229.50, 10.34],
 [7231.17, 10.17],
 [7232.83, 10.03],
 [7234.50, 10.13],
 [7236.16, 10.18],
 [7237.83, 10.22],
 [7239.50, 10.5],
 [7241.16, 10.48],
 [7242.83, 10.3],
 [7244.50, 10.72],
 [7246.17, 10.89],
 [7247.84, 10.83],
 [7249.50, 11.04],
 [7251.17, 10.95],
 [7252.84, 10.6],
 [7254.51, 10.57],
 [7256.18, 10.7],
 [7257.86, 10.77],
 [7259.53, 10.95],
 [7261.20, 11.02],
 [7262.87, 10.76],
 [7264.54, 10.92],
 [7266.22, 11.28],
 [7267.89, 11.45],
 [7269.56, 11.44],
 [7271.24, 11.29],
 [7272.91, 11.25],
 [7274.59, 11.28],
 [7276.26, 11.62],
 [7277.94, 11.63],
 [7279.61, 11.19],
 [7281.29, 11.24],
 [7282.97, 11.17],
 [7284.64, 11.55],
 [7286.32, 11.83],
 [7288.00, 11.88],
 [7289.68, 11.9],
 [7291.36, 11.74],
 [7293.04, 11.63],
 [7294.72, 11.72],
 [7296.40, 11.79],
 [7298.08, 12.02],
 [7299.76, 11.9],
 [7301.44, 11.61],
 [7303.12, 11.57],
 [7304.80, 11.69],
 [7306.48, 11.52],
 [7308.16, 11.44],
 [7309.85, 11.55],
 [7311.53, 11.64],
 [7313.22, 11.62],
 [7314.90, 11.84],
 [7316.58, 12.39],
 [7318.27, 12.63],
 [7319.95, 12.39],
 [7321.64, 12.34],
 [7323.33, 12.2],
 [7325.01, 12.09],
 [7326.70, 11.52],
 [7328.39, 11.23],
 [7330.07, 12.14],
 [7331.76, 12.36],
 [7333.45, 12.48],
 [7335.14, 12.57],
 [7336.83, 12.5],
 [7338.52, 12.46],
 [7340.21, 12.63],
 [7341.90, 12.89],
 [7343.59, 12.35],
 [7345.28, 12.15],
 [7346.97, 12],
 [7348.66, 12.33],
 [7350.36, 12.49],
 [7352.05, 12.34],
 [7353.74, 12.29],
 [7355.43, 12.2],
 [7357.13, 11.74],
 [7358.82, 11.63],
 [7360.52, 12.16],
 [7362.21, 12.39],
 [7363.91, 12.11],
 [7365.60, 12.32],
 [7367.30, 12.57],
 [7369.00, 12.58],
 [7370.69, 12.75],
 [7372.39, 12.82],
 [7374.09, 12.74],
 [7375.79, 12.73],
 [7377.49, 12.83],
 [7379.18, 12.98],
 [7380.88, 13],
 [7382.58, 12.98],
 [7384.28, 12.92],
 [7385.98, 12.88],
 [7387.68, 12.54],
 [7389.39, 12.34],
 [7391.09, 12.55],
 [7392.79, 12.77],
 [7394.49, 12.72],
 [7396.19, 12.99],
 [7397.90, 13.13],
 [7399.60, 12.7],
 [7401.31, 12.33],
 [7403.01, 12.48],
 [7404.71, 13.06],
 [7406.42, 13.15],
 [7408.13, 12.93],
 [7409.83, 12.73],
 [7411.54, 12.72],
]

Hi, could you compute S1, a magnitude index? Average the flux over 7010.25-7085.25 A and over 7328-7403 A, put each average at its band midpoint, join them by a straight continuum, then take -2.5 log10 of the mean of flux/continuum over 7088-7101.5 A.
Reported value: 0.23 mag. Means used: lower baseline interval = 10.7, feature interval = 8.88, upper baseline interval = 12.5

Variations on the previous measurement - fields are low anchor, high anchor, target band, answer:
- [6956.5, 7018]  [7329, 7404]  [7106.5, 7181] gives 0.25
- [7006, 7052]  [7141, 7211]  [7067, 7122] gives 0.06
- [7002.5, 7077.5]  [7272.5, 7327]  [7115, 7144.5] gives 0.27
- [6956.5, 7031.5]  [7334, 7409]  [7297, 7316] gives 0.04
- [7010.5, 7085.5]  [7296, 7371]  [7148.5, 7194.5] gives 0.23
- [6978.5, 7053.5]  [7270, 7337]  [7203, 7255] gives 0.15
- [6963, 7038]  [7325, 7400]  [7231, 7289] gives 0.09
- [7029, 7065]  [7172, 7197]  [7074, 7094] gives 0.08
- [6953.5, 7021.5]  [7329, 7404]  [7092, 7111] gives 0.20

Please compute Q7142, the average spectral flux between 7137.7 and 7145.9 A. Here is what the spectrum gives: 8.07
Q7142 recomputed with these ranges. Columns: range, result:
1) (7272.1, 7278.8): 11.4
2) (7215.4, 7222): 9.74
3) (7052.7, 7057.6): 10.6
